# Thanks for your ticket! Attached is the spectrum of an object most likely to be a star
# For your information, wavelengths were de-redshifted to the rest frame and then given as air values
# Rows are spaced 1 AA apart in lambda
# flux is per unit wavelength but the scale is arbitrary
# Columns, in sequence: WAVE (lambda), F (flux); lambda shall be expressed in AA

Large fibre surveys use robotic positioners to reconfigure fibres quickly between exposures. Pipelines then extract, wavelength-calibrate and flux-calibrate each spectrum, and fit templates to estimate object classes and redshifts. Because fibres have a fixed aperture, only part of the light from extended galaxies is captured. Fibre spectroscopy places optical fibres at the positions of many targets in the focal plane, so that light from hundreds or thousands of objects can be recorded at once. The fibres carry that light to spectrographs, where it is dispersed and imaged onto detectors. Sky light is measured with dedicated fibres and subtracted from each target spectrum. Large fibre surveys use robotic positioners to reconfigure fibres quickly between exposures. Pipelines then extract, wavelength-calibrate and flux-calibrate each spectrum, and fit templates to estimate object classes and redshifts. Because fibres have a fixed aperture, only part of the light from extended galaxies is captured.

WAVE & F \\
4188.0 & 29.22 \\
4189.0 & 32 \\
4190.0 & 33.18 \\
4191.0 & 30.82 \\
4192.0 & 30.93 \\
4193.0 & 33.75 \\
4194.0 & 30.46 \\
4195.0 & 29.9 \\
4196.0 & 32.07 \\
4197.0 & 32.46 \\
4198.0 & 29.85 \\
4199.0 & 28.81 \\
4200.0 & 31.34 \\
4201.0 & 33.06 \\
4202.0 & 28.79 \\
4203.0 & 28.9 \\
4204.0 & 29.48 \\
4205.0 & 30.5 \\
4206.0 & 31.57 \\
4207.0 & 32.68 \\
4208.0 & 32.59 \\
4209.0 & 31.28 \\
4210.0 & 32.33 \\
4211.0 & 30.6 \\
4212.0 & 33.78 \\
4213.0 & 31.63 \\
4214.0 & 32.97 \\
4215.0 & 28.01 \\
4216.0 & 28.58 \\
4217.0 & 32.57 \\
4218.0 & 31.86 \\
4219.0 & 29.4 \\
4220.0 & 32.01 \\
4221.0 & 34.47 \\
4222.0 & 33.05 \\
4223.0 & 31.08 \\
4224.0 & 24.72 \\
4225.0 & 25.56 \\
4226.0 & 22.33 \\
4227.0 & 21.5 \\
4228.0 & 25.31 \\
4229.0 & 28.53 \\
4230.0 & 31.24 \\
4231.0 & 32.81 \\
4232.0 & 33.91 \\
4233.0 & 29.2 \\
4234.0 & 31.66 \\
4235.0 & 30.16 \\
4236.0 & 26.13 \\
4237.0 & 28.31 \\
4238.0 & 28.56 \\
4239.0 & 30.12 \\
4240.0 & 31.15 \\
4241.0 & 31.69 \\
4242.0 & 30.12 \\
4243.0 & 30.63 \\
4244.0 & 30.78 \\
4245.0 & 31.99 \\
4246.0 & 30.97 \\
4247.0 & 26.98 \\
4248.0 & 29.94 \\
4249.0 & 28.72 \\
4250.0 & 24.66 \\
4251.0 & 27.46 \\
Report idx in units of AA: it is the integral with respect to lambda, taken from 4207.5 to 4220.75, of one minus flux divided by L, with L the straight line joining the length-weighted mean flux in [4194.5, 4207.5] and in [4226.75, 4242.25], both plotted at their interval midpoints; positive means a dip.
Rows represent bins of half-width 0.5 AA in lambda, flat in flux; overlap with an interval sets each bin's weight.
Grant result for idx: -0.51 AA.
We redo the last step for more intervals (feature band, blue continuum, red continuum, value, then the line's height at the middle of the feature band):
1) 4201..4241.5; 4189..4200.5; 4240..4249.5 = 0.88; 30.7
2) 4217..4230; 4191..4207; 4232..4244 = 0.74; 30.3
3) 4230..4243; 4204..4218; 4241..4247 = 0.19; 30.8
